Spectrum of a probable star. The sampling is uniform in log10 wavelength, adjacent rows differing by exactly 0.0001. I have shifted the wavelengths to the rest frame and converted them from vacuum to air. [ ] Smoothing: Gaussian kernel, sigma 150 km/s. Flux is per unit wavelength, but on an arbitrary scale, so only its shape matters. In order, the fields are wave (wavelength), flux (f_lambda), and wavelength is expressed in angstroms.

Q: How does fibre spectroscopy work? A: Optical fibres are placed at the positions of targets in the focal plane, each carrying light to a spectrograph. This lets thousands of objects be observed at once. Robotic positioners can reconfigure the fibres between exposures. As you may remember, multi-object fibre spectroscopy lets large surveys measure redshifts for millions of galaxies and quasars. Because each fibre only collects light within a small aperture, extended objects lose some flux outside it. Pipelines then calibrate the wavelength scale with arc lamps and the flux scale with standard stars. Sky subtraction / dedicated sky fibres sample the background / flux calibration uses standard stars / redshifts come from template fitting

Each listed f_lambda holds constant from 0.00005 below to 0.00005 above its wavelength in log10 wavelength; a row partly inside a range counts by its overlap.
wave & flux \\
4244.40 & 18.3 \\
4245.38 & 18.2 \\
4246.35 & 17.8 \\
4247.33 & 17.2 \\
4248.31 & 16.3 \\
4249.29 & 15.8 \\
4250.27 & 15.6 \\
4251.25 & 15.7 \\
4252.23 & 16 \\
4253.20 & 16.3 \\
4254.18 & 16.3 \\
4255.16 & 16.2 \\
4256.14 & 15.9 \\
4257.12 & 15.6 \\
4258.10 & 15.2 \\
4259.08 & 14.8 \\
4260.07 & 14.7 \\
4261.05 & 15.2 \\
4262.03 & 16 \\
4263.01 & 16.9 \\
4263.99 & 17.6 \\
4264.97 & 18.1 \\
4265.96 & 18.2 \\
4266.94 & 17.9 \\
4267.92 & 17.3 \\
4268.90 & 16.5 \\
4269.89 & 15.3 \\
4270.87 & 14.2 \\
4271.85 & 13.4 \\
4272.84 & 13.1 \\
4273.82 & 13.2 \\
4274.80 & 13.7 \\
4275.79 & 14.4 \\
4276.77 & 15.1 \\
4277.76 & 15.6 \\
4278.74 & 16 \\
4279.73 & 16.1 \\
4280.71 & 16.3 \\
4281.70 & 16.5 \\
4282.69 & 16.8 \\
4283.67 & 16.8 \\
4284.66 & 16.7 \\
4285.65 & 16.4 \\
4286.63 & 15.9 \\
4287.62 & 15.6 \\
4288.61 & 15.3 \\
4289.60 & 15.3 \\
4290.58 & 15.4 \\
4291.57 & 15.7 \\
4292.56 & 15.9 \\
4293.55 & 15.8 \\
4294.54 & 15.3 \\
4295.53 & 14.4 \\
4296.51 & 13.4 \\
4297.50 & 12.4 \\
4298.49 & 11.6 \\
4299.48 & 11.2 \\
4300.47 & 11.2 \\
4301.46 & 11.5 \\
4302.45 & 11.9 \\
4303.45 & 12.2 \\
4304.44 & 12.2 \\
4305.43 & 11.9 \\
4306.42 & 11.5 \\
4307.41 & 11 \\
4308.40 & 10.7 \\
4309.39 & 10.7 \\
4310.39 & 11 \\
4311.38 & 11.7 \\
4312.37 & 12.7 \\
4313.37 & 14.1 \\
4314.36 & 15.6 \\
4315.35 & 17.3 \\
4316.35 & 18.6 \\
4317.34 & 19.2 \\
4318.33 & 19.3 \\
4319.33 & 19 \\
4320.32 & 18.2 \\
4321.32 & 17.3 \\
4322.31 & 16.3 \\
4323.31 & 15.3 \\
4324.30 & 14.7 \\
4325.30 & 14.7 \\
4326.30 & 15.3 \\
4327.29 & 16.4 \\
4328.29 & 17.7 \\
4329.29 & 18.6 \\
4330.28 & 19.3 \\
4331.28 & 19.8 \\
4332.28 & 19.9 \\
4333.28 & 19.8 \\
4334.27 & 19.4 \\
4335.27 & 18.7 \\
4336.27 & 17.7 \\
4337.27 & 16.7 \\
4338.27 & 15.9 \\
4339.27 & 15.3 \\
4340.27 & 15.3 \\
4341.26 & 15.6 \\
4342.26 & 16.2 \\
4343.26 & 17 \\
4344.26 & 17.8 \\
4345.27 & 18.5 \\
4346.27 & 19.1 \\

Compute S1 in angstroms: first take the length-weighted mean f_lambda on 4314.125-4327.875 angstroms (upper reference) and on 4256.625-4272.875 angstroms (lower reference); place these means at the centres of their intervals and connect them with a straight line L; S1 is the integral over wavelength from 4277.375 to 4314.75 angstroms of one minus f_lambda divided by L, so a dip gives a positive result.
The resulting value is 5.8 angstroms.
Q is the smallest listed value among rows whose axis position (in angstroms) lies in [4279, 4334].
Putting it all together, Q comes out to 10.7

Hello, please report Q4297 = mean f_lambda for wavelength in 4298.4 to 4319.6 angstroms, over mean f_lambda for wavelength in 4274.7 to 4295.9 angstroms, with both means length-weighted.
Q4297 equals 0.85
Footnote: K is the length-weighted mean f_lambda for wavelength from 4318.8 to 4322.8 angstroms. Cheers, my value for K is 17.7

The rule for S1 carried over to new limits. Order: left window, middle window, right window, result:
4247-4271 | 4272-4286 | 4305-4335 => 0.6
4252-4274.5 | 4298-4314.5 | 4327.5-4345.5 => 4.9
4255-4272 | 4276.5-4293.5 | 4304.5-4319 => -0.9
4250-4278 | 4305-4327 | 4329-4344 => 2.9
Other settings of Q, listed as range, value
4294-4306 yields 11.2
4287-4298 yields 12.4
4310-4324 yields 11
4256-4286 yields 13.1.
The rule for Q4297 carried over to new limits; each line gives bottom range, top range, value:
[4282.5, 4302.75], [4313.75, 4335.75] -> 1.22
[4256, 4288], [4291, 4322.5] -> 0.89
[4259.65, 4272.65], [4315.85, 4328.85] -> 1.05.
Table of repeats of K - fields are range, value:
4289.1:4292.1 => 15.5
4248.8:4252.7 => 15.8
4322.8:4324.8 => 15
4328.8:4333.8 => 19.5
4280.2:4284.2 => 16.6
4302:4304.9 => 12.1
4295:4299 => 13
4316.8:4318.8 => 19.3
